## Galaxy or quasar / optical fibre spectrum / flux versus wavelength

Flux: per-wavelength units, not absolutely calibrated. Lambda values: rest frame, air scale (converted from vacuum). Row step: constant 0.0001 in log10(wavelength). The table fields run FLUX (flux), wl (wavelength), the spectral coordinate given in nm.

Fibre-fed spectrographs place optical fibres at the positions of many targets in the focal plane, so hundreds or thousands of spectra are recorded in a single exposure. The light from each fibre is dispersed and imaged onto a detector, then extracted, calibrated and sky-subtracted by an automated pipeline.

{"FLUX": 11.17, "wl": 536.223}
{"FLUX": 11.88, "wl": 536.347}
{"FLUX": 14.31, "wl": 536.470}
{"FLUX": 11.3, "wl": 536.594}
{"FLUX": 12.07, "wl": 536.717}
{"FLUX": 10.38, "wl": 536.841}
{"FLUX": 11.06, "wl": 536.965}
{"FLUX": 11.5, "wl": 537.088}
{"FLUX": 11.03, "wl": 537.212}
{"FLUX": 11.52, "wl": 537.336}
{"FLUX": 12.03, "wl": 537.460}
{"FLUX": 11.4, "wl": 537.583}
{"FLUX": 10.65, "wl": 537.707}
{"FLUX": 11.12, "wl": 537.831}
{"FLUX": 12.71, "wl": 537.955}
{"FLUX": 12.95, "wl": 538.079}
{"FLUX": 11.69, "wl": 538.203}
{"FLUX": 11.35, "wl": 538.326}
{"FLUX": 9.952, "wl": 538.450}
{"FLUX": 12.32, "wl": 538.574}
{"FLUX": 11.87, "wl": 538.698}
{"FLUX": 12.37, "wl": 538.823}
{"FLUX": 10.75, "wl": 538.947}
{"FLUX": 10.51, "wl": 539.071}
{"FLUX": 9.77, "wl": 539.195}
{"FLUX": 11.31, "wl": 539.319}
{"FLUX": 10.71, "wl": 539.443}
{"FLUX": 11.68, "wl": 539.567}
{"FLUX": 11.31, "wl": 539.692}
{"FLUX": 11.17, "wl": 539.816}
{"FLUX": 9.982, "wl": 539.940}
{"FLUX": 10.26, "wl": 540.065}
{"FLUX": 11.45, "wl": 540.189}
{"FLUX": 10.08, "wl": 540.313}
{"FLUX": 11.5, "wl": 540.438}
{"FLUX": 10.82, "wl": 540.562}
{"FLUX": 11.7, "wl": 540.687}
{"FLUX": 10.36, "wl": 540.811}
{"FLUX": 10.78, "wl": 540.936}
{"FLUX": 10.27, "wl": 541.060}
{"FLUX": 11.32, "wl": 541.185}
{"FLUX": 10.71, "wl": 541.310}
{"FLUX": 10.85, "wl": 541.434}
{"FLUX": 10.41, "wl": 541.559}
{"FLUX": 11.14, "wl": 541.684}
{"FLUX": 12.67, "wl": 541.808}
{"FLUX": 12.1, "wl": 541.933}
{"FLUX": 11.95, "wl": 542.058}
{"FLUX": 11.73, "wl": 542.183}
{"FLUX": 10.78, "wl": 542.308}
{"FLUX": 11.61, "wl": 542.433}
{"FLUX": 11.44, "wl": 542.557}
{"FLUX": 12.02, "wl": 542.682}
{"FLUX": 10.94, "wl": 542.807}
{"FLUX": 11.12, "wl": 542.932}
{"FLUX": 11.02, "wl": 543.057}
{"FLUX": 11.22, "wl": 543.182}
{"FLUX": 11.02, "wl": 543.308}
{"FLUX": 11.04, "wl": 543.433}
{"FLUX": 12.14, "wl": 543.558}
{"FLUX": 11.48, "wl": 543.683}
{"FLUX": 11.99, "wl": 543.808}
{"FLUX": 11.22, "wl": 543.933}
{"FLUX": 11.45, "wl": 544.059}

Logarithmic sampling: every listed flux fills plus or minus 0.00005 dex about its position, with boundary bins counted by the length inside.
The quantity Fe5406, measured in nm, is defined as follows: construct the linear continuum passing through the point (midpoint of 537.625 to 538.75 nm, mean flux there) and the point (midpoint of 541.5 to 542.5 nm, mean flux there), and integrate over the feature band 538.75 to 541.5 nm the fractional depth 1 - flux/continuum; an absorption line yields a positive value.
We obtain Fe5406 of 0.164 nm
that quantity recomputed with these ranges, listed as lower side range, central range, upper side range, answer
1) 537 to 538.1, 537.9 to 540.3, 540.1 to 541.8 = 0.01 nm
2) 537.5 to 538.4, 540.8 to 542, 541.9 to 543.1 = 0.04 nm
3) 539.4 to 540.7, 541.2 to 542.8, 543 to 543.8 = -0.03 nm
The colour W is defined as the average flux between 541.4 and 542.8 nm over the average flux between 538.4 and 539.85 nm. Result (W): 1.03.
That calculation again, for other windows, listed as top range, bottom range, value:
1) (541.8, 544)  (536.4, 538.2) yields 0.98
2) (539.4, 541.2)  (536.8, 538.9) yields 0.94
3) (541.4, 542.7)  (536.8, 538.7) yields 1.00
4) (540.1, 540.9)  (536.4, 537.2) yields 0.93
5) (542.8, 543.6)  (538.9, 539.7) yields 1.03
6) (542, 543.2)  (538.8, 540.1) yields 1.05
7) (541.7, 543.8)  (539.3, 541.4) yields 1.06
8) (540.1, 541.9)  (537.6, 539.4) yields 0.97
